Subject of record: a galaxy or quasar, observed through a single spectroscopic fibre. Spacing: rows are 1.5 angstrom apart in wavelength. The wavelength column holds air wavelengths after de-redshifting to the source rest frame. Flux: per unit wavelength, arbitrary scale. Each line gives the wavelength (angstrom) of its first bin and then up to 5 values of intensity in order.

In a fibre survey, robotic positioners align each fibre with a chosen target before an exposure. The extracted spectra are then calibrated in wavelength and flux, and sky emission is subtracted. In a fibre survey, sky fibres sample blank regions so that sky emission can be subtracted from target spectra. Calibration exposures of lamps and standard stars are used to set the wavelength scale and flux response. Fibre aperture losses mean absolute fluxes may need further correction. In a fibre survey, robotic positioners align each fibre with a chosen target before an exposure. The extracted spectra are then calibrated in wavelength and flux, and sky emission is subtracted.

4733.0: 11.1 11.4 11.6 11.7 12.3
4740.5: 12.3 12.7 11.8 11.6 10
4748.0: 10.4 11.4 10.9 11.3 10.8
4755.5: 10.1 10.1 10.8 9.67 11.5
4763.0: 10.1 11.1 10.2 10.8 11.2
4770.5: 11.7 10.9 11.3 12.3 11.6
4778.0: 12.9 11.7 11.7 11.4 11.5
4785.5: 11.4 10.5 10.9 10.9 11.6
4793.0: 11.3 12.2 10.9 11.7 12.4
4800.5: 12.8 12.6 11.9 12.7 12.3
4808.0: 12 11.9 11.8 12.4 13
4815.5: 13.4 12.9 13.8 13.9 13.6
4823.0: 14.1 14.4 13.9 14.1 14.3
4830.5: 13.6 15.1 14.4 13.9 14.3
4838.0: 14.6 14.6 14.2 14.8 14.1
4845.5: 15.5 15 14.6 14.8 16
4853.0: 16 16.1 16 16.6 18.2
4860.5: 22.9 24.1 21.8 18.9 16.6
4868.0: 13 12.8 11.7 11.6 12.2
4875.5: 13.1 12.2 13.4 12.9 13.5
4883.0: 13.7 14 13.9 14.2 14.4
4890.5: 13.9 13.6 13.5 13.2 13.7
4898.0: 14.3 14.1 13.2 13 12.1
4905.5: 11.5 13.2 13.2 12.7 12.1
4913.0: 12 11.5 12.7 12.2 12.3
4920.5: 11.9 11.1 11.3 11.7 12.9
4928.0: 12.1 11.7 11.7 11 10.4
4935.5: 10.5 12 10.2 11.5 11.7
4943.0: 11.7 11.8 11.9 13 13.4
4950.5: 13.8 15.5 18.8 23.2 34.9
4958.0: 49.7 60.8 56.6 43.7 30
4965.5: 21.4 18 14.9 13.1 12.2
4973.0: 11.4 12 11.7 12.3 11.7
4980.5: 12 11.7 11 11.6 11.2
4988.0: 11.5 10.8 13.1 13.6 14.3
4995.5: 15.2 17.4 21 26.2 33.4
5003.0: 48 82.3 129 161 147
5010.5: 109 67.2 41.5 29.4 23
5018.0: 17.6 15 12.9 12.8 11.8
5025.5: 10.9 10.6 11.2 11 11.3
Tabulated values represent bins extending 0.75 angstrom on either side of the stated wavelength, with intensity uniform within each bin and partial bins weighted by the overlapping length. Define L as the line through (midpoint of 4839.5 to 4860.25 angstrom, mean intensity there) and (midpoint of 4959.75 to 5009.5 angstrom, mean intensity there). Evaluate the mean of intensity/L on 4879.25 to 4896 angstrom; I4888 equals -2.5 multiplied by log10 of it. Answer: 0.42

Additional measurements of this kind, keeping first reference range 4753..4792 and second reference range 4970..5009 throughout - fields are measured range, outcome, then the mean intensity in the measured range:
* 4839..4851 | 0.20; 14.7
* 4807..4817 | 0.18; 12.4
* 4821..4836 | 0.15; 14.2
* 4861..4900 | 0.40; 14.5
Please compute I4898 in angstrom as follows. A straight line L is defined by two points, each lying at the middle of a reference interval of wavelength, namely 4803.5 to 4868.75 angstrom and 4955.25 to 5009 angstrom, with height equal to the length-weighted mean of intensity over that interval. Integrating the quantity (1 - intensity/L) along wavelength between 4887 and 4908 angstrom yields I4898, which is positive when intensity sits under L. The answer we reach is 8.3 angstrom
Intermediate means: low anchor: 14.9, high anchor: 32.1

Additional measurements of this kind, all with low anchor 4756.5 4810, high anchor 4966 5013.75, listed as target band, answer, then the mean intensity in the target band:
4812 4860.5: 7.9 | 14.7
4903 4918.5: 8.2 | 12.3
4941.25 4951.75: 6.1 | 12.7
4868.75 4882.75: 6.0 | 12.6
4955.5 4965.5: -3.6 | 43.5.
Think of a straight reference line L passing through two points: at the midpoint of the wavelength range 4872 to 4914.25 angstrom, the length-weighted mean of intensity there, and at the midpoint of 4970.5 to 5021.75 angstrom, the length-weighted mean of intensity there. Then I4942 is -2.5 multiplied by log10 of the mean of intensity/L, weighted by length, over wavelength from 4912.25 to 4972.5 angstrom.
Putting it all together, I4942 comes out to 0.32 mag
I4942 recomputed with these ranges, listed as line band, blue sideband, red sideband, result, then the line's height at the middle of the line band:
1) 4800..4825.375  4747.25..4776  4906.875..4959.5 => -0.070 mag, 12.1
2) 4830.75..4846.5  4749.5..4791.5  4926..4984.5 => -0.064 mag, 13.7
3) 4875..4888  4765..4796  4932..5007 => 0.289 mag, 17.5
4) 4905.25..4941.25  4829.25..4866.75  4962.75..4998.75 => 0.282 mag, 15.3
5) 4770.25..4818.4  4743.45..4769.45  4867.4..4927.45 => -0.058 mag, 11.3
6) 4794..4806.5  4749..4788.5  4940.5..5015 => 0.174 mag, 14.3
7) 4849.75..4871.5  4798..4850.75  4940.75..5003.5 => -0.133 mag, 15.2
